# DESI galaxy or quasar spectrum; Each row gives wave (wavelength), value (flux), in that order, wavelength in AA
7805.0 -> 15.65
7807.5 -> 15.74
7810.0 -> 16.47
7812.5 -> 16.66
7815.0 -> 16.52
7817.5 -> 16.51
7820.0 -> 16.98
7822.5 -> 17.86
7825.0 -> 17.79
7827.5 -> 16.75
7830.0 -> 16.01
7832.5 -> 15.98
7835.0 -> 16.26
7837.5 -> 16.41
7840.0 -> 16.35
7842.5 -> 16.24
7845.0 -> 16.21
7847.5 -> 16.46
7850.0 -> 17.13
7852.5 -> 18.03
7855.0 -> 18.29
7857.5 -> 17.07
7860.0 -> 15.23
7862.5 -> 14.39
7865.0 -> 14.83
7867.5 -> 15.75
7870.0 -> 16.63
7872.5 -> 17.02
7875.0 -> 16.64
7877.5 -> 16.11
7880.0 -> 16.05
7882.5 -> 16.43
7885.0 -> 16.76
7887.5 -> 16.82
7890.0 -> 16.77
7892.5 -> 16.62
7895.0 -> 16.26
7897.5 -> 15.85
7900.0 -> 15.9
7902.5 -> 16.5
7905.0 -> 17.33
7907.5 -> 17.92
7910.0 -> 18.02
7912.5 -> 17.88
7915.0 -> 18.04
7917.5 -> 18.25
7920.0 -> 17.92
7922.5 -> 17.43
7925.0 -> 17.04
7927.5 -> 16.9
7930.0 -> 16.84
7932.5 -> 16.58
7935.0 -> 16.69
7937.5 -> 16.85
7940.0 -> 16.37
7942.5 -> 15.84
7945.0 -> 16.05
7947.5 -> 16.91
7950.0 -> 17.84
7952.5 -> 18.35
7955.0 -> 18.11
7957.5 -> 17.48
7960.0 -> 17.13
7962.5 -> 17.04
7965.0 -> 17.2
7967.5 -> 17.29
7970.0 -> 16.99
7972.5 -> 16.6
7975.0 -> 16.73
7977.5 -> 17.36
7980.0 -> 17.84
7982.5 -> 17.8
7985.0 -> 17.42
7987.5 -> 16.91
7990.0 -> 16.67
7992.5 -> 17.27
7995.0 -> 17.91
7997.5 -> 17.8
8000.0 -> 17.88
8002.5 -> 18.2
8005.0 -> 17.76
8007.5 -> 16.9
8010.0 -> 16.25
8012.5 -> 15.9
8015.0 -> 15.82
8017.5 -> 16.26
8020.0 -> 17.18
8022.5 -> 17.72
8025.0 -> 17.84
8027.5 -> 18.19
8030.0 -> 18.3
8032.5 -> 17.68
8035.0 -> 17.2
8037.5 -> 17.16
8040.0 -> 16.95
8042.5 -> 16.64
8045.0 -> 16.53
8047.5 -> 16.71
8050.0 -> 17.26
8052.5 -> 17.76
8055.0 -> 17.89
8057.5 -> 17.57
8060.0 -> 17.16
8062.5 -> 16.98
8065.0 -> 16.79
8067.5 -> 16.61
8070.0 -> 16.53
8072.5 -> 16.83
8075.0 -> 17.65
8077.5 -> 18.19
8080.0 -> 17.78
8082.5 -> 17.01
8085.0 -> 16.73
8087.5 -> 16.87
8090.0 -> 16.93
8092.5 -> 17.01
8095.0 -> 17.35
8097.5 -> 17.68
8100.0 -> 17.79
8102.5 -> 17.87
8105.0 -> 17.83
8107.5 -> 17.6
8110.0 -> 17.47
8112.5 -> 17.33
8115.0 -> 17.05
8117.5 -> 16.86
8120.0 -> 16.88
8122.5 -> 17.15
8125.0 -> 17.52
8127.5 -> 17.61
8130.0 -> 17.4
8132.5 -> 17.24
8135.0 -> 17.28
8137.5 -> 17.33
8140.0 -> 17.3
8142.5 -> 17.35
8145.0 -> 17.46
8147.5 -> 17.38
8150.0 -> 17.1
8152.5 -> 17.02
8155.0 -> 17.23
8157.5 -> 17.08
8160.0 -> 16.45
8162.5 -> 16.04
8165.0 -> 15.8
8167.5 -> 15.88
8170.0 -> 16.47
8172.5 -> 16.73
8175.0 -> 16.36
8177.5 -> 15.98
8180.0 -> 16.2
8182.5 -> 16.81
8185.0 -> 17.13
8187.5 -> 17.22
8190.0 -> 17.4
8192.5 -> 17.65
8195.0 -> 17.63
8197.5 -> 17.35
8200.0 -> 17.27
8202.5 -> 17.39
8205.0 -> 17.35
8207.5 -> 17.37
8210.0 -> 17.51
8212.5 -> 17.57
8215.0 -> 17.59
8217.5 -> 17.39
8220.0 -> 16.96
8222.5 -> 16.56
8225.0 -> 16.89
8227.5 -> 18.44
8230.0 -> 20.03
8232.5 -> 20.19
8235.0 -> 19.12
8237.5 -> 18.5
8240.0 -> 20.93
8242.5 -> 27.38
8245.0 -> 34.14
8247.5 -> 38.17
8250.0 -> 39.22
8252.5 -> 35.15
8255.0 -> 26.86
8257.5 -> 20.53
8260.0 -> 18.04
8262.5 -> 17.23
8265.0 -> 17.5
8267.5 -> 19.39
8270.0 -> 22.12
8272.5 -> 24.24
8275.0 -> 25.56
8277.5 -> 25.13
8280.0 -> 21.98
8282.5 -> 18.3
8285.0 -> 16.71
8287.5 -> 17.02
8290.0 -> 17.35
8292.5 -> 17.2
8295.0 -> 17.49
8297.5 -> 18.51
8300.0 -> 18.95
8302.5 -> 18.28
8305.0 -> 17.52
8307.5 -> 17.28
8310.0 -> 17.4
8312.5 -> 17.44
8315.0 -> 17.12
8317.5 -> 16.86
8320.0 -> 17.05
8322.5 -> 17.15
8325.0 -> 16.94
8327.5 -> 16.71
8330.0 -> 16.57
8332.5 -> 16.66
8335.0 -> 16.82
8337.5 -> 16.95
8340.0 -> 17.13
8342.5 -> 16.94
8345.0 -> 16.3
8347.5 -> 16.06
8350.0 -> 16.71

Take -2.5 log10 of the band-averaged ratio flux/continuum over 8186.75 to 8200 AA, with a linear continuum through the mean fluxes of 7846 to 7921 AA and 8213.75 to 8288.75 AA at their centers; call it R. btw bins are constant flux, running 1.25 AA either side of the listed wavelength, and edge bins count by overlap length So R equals 0.22 mag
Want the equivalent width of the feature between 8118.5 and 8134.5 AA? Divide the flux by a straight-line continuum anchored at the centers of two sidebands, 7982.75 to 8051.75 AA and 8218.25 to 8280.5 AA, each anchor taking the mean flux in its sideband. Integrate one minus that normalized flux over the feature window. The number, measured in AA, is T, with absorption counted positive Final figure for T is 2.2 AA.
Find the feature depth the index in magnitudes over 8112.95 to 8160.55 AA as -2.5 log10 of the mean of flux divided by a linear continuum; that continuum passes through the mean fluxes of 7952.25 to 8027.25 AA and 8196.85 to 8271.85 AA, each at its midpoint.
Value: 0.149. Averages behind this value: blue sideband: 17.3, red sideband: 21.4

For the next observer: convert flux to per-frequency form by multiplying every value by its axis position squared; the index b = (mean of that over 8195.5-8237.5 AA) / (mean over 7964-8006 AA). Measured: 1.09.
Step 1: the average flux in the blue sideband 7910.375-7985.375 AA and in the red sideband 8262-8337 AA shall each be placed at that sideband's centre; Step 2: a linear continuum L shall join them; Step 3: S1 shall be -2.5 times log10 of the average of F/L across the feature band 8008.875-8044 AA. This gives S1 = 0.03 mag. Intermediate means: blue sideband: 17.2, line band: 17.1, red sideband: 18.5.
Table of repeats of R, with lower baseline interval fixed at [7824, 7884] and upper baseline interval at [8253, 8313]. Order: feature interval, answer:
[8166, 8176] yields 0.16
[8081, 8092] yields 0.08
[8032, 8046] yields 0.05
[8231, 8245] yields -0.16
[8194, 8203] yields 0.10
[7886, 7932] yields -0.02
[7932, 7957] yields 0.01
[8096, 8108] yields 0.03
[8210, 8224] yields 0.12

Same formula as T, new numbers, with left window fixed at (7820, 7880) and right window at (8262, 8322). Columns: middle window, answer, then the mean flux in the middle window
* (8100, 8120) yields 0.55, 17.4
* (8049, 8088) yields 1.00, 17.2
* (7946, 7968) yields -0.51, 17.5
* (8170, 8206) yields 2.60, 17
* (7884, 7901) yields 0.30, 16.4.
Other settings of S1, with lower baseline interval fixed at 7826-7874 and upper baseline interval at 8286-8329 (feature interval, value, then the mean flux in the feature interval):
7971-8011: -0.04 mag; 17.3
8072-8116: -0.03 mag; 17.4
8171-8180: 0.05 mag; 16.3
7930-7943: 0.00 mag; 16.5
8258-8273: -0.13 mag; 19.6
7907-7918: -0.09 mag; 18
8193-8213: -0.02 mag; 17.4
